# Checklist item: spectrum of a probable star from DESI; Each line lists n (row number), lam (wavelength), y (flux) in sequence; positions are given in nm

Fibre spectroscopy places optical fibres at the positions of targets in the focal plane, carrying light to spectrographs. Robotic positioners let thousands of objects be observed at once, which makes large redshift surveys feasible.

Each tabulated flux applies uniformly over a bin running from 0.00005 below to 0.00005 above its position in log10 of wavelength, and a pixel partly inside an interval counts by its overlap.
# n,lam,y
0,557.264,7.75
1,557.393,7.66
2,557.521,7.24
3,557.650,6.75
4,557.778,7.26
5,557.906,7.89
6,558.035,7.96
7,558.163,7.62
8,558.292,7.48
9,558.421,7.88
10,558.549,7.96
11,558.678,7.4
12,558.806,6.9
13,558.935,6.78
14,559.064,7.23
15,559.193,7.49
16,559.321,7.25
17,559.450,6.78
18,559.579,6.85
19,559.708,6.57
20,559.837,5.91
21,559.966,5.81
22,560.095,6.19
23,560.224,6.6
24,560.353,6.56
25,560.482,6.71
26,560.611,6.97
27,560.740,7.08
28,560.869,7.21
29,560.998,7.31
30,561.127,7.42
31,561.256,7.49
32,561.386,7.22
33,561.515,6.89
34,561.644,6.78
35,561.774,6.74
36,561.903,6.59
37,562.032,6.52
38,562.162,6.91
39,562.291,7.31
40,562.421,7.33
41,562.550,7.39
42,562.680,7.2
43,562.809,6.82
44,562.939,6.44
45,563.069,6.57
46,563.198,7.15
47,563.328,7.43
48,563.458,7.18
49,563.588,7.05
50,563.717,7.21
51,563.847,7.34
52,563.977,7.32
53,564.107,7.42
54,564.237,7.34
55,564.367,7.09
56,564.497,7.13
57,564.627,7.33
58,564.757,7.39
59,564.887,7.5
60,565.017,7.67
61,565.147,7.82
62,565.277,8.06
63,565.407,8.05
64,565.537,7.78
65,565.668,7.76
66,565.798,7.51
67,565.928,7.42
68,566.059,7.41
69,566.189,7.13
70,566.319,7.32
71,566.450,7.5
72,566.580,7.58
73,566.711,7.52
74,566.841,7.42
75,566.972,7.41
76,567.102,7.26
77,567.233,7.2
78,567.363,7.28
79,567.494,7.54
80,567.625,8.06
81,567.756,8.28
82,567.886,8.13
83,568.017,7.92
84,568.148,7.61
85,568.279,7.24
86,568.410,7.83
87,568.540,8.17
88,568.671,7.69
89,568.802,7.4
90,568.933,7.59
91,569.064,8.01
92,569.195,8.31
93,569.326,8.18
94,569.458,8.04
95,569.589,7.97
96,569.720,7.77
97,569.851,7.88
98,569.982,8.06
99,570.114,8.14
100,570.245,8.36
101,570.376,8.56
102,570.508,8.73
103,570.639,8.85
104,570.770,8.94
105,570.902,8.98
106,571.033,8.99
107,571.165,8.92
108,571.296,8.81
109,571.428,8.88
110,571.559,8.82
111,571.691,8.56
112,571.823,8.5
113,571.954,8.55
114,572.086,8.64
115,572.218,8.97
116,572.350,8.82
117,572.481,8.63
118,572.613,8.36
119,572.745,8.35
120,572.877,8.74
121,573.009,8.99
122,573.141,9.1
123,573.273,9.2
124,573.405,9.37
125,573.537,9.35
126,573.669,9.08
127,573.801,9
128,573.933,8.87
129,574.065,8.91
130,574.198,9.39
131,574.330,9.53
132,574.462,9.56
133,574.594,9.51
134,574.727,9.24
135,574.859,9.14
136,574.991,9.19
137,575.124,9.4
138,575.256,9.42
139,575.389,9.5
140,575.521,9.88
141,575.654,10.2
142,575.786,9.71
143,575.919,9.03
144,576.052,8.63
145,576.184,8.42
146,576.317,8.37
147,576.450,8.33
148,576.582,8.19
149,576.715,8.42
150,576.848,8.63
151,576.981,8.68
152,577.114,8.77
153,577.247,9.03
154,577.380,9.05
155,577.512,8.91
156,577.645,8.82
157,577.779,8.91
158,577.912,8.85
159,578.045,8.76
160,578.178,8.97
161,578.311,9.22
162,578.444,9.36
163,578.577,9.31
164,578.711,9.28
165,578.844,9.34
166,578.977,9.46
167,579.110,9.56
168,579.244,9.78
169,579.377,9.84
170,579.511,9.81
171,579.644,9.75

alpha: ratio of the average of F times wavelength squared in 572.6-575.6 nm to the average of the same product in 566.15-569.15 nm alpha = 1.23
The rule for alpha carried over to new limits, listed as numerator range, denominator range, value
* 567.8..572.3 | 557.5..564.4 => 1.21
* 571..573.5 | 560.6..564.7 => 1.28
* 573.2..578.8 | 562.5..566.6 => 1.29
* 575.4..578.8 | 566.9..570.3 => 1.18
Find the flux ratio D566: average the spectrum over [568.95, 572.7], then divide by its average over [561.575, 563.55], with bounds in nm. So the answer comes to 1.22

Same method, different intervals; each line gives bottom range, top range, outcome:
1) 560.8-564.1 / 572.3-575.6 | 1.29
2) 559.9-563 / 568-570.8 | 1.17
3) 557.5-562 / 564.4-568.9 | 1.08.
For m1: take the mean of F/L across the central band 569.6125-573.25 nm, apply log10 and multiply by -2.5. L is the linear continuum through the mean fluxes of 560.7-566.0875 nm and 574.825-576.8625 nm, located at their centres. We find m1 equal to -0.03 mag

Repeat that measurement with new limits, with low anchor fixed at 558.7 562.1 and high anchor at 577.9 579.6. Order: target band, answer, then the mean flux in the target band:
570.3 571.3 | -0.07 mag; 8.85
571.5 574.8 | -0.04 mag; 8.96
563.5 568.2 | 0.01 mag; 7.52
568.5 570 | 0.02 mag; 7.91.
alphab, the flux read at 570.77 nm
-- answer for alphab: 8.94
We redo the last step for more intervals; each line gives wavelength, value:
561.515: 6.89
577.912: 8.85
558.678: 7.4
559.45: 6.78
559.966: 5.81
